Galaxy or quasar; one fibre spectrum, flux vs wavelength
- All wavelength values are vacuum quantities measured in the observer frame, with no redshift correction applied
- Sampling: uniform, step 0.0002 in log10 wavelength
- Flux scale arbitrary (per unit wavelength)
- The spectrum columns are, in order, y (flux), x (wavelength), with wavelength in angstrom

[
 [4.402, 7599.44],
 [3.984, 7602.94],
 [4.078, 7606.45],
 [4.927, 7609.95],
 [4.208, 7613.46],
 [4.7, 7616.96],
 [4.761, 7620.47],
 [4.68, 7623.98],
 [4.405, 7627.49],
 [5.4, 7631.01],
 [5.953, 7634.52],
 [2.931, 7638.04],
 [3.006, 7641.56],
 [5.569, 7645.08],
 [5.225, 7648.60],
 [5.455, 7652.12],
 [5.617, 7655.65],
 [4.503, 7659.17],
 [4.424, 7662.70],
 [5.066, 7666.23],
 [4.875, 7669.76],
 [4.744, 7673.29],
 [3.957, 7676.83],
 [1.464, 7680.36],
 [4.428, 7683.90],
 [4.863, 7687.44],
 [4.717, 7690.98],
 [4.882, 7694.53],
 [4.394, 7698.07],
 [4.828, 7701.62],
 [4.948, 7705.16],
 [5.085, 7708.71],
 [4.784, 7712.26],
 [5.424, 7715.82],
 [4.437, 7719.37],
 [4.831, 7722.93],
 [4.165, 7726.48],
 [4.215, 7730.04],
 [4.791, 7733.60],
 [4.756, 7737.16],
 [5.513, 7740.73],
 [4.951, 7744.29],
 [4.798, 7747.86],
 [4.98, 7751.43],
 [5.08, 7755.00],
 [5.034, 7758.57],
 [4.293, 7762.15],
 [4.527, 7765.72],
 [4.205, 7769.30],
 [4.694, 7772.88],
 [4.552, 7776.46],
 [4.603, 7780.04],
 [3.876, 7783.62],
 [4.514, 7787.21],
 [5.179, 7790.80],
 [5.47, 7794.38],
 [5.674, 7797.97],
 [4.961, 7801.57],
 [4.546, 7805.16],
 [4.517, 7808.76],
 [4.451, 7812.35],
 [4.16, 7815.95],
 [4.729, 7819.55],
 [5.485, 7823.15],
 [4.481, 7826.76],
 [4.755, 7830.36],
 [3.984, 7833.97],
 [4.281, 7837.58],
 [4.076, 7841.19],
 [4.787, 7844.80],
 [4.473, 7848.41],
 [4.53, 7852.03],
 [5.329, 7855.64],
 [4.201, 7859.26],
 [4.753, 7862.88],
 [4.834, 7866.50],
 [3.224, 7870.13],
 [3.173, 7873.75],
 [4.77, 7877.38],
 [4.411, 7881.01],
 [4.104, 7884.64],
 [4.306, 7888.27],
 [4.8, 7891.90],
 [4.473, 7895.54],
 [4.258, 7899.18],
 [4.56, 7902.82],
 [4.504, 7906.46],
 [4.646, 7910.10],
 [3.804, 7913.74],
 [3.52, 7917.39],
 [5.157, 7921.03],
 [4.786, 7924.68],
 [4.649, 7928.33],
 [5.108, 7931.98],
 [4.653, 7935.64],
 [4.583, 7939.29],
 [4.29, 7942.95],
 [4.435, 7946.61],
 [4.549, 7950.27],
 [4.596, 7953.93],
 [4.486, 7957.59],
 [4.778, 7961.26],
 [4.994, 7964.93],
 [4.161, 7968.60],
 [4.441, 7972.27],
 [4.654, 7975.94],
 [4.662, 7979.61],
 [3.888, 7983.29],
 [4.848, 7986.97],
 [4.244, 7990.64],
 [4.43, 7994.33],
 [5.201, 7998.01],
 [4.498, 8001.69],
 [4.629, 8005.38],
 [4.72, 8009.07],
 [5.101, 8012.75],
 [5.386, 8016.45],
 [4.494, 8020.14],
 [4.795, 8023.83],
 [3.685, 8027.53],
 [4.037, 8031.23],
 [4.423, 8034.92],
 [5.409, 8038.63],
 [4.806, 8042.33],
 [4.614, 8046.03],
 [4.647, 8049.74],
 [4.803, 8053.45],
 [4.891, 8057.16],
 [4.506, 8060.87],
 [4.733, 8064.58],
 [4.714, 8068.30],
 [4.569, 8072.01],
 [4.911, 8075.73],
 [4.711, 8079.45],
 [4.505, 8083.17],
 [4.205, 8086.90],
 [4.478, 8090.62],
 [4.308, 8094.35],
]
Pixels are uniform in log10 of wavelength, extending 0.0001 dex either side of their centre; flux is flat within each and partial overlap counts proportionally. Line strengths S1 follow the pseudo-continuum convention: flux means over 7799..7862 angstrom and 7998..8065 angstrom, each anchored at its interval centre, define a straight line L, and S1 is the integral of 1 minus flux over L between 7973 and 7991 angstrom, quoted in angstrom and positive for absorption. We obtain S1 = 0.73 angstrom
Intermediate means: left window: 4.59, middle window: 4.48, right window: 4.69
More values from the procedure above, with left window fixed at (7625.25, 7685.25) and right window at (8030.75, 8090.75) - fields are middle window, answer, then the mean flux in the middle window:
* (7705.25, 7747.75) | -2.46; 4.82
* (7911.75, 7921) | 1.30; 3.97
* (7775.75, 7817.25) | -1.28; 4.72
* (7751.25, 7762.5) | -0.82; 4.9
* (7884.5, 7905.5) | 0.75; 4.44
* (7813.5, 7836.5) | 0.01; 4.58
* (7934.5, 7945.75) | 0.32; 4.49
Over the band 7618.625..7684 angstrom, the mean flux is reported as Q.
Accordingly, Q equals 4.55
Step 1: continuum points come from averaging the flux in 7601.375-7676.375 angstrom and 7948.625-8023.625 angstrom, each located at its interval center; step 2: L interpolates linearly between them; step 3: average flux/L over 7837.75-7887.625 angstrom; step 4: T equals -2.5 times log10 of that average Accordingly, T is 0.07 mag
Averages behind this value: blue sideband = 4.68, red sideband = 4.64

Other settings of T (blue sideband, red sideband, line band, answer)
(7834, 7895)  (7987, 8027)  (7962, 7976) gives 0.014 mag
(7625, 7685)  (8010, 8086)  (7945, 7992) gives 0.031 mag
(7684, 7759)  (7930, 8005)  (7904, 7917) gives 0.096 mag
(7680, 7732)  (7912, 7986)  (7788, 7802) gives -0.164 mag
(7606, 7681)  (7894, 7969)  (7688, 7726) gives -0.053 mag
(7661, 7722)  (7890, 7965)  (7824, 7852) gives 0.024 mag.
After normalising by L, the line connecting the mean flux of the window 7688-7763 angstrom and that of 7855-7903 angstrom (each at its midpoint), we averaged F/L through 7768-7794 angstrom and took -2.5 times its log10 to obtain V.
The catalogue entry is 0.02 mag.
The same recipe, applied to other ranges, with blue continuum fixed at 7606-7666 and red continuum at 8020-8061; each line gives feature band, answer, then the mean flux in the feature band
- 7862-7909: 0.08 mag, 4.32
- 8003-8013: -0.03 mag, 4.76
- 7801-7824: 0.00 mag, 4.65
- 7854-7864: -0.02 mag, 4.75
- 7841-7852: 0.03 mag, 4.51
